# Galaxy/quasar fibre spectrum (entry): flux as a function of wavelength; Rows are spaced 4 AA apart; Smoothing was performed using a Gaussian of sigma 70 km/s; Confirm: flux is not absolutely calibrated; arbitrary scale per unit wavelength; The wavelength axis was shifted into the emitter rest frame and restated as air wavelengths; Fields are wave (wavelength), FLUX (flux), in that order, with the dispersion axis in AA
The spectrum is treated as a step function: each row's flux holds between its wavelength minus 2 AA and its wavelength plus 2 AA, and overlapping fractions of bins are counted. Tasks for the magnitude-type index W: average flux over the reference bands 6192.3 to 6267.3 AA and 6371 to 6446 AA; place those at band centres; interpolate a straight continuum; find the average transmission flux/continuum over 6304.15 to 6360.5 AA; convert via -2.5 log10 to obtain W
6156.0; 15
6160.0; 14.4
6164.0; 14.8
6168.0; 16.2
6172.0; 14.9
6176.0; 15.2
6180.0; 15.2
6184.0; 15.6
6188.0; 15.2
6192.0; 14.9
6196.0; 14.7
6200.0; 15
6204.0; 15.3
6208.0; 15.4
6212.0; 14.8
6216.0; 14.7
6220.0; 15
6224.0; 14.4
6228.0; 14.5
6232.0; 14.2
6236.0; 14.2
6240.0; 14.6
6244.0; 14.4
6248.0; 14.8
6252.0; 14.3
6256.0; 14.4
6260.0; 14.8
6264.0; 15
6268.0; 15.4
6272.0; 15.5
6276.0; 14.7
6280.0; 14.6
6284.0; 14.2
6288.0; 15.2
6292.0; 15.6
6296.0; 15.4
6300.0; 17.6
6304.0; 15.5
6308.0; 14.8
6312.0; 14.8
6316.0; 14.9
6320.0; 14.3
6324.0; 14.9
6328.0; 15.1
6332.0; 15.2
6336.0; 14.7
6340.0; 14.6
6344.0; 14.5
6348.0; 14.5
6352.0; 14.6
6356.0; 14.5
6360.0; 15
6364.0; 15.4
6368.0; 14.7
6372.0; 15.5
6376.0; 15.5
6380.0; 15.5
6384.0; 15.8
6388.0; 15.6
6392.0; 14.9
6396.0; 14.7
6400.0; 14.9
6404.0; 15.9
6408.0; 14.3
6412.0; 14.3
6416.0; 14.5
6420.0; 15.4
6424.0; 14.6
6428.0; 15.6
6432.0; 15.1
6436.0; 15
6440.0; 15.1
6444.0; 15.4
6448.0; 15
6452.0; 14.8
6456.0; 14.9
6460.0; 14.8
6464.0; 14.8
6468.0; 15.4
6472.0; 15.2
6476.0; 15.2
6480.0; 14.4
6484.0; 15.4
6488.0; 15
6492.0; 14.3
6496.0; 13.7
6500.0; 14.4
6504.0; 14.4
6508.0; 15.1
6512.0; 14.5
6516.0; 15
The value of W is 0.014 mag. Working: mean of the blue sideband 14.7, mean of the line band 14.8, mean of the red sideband 15.1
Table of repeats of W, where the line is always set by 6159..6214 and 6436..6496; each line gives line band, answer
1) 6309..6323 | 0.03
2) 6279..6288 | 0.04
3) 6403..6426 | 0.01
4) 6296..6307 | -0.08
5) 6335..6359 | 0.03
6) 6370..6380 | -0.04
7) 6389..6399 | 0.01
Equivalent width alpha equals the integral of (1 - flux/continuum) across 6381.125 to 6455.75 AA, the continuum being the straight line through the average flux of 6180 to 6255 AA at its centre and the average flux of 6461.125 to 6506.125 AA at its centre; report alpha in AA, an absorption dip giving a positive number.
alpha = -1.49 AA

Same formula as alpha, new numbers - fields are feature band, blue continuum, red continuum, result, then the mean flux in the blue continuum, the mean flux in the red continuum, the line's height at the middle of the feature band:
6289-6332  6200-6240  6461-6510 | -1.6 AA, 14.7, 14.8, 14.7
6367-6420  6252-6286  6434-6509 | -1.0 AA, 14.8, 14.9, 14.8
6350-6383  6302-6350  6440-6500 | -0.6 AA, 14.8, 14.9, 14.8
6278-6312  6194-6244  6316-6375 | -1.2 AA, 14.7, 14.8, 14.8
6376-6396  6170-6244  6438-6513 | -0.7 AA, 14.9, 14.8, 14.8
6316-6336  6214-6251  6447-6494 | -0.2 AA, 14.5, 14.9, 14.7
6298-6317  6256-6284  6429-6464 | -0.8 AA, 14.9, 15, 14.9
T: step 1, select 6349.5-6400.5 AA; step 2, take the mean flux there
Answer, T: 15.1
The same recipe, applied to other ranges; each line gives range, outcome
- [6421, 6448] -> 15.1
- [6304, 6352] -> 14.8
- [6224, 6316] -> 14.9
